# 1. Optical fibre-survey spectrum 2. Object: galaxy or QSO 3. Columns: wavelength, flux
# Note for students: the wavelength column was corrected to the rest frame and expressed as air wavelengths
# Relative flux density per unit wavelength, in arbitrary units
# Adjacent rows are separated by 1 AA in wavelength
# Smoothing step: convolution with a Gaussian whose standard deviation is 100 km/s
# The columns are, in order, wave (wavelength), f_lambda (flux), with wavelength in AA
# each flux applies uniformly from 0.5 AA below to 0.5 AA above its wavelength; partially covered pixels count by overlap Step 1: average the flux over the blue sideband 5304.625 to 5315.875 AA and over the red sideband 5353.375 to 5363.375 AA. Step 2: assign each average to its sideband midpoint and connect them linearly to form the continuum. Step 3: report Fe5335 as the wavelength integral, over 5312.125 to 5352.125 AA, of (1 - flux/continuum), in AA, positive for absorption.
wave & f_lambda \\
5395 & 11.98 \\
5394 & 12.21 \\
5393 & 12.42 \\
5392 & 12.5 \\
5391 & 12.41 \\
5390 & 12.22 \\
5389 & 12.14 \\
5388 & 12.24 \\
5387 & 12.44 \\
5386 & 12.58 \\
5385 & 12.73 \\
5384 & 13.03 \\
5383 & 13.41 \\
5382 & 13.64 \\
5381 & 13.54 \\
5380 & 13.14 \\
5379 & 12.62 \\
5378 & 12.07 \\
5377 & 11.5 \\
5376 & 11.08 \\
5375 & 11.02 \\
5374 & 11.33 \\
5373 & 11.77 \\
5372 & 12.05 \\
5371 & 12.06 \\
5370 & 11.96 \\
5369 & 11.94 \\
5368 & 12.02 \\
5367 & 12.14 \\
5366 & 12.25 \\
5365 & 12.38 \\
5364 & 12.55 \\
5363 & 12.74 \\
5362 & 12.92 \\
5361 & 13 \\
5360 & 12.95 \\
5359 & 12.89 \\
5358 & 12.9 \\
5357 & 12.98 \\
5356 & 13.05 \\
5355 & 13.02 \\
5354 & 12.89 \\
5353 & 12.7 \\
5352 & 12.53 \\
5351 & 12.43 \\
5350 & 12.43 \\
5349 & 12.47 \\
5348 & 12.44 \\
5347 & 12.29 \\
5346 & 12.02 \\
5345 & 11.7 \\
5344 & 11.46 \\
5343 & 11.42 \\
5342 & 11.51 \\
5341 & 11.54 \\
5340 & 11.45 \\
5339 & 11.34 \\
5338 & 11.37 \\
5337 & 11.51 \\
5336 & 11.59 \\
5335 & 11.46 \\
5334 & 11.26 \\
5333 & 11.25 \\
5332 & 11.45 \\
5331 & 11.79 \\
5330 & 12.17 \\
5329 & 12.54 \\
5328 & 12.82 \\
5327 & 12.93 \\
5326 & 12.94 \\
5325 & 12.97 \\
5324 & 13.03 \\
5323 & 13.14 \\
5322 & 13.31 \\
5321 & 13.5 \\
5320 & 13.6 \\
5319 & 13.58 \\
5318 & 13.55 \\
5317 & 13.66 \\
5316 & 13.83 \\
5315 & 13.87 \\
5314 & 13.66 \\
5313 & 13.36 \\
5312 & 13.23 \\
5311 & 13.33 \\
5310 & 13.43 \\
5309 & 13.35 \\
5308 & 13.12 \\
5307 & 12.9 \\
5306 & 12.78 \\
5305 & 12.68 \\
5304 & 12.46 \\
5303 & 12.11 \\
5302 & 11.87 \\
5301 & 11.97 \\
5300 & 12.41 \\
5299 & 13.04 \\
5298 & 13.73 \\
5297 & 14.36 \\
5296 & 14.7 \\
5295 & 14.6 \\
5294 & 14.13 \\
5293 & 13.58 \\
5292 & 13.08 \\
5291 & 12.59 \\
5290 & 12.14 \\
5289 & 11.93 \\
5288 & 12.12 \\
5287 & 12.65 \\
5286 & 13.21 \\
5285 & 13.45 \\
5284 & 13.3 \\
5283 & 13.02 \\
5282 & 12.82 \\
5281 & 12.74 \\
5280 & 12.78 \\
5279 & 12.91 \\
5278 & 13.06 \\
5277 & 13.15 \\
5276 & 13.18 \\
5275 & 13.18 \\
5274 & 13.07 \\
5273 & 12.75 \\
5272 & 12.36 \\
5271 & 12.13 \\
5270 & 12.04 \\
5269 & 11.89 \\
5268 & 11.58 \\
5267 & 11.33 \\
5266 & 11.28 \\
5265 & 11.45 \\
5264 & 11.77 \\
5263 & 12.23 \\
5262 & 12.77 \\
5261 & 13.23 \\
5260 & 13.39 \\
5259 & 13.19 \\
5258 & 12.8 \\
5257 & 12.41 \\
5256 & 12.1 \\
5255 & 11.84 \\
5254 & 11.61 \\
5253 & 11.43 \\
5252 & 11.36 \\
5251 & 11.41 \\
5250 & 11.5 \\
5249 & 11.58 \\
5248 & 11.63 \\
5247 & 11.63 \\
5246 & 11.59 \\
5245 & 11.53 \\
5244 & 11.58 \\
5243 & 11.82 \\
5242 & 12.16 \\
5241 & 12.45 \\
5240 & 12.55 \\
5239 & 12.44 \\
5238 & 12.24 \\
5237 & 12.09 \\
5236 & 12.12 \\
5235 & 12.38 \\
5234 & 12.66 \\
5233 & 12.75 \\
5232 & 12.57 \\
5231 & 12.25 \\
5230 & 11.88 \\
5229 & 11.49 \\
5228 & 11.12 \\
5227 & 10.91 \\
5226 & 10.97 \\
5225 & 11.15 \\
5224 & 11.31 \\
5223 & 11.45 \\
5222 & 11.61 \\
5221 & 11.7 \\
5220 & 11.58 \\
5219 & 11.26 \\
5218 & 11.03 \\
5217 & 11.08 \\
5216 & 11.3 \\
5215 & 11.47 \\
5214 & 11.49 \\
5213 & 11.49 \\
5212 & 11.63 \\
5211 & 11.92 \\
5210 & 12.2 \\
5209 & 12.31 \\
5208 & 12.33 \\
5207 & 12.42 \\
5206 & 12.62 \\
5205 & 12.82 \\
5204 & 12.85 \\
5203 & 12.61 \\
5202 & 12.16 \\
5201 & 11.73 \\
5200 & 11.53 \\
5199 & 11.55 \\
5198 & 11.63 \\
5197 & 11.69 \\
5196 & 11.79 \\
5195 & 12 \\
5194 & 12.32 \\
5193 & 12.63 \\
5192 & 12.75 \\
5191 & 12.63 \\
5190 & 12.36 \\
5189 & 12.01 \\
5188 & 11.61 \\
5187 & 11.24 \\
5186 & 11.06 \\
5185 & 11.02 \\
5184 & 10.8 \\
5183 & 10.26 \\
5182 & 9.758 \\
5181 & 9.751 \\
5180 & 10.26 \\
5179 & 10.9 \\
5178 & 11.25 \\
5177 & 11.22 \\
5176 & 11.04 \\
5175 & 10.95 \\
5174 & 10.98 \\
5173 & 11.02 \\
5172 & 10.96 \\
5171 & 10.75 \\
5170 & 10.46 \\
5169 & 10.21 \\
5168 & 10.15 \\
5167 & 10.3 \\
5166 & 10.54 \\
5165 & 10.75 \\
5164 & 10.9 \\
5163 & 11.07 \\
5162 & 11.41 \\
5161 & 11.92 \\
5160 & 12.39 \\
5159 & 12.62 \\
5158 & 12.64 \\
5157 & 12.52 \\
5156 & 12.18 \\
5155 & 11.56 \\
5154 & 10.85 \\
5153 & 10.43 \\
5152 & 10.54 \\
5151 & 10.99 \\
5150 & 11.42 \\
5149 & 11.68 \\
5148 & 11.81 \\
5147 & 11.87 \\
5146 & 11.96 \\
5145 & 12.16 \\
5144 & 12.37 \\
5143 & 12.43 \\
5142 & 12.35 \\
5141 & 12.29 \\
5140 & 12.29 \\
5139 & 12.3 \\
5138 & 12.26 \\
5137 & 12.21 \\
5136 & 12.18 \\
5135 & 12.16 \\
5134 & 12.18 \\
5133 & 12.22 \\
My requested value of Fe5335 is 2.1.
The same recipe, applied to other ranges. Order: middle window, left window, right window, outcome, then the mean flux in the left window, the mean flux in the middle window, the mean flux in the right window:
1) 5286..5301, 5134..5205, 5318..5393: -1.3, 11.5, 13.2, 12.4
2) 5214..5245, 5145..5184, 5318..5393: -0.6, 11.1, 11.8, 12.4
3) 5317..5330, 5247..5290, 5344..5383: -0.8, 12.4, 13.1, 12.4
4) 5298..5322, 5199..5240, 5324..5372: -2.0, 11.9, 13.1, 12.2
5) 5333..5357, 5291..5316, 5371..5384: 1.3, 13.2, 12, 12.3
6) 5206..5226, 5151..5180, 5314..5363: -0.2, 11.1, 11.6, 12.5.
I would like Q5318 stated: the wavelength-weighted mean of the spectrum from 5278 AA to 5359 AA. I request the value 12.7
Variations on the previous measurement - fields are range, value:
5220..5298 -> 12.3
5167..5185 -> 10.6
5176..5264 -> 11.8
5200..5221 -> 11.9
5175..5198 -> 11.4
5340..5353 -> 12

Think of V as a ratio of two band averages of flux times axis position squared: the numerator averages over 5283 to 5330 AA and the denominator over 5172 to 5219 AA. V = 1.18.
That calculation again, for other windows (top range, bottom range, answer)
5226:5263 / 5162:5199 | 1.11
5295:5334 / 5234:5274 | 1.10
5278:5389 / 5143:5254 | 1.15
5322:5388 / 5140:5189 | 1.17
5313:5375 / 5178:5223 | 1.13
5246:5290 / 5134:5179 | 1.12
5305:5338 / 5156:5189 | 1.23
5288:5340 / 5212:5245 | 1.13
